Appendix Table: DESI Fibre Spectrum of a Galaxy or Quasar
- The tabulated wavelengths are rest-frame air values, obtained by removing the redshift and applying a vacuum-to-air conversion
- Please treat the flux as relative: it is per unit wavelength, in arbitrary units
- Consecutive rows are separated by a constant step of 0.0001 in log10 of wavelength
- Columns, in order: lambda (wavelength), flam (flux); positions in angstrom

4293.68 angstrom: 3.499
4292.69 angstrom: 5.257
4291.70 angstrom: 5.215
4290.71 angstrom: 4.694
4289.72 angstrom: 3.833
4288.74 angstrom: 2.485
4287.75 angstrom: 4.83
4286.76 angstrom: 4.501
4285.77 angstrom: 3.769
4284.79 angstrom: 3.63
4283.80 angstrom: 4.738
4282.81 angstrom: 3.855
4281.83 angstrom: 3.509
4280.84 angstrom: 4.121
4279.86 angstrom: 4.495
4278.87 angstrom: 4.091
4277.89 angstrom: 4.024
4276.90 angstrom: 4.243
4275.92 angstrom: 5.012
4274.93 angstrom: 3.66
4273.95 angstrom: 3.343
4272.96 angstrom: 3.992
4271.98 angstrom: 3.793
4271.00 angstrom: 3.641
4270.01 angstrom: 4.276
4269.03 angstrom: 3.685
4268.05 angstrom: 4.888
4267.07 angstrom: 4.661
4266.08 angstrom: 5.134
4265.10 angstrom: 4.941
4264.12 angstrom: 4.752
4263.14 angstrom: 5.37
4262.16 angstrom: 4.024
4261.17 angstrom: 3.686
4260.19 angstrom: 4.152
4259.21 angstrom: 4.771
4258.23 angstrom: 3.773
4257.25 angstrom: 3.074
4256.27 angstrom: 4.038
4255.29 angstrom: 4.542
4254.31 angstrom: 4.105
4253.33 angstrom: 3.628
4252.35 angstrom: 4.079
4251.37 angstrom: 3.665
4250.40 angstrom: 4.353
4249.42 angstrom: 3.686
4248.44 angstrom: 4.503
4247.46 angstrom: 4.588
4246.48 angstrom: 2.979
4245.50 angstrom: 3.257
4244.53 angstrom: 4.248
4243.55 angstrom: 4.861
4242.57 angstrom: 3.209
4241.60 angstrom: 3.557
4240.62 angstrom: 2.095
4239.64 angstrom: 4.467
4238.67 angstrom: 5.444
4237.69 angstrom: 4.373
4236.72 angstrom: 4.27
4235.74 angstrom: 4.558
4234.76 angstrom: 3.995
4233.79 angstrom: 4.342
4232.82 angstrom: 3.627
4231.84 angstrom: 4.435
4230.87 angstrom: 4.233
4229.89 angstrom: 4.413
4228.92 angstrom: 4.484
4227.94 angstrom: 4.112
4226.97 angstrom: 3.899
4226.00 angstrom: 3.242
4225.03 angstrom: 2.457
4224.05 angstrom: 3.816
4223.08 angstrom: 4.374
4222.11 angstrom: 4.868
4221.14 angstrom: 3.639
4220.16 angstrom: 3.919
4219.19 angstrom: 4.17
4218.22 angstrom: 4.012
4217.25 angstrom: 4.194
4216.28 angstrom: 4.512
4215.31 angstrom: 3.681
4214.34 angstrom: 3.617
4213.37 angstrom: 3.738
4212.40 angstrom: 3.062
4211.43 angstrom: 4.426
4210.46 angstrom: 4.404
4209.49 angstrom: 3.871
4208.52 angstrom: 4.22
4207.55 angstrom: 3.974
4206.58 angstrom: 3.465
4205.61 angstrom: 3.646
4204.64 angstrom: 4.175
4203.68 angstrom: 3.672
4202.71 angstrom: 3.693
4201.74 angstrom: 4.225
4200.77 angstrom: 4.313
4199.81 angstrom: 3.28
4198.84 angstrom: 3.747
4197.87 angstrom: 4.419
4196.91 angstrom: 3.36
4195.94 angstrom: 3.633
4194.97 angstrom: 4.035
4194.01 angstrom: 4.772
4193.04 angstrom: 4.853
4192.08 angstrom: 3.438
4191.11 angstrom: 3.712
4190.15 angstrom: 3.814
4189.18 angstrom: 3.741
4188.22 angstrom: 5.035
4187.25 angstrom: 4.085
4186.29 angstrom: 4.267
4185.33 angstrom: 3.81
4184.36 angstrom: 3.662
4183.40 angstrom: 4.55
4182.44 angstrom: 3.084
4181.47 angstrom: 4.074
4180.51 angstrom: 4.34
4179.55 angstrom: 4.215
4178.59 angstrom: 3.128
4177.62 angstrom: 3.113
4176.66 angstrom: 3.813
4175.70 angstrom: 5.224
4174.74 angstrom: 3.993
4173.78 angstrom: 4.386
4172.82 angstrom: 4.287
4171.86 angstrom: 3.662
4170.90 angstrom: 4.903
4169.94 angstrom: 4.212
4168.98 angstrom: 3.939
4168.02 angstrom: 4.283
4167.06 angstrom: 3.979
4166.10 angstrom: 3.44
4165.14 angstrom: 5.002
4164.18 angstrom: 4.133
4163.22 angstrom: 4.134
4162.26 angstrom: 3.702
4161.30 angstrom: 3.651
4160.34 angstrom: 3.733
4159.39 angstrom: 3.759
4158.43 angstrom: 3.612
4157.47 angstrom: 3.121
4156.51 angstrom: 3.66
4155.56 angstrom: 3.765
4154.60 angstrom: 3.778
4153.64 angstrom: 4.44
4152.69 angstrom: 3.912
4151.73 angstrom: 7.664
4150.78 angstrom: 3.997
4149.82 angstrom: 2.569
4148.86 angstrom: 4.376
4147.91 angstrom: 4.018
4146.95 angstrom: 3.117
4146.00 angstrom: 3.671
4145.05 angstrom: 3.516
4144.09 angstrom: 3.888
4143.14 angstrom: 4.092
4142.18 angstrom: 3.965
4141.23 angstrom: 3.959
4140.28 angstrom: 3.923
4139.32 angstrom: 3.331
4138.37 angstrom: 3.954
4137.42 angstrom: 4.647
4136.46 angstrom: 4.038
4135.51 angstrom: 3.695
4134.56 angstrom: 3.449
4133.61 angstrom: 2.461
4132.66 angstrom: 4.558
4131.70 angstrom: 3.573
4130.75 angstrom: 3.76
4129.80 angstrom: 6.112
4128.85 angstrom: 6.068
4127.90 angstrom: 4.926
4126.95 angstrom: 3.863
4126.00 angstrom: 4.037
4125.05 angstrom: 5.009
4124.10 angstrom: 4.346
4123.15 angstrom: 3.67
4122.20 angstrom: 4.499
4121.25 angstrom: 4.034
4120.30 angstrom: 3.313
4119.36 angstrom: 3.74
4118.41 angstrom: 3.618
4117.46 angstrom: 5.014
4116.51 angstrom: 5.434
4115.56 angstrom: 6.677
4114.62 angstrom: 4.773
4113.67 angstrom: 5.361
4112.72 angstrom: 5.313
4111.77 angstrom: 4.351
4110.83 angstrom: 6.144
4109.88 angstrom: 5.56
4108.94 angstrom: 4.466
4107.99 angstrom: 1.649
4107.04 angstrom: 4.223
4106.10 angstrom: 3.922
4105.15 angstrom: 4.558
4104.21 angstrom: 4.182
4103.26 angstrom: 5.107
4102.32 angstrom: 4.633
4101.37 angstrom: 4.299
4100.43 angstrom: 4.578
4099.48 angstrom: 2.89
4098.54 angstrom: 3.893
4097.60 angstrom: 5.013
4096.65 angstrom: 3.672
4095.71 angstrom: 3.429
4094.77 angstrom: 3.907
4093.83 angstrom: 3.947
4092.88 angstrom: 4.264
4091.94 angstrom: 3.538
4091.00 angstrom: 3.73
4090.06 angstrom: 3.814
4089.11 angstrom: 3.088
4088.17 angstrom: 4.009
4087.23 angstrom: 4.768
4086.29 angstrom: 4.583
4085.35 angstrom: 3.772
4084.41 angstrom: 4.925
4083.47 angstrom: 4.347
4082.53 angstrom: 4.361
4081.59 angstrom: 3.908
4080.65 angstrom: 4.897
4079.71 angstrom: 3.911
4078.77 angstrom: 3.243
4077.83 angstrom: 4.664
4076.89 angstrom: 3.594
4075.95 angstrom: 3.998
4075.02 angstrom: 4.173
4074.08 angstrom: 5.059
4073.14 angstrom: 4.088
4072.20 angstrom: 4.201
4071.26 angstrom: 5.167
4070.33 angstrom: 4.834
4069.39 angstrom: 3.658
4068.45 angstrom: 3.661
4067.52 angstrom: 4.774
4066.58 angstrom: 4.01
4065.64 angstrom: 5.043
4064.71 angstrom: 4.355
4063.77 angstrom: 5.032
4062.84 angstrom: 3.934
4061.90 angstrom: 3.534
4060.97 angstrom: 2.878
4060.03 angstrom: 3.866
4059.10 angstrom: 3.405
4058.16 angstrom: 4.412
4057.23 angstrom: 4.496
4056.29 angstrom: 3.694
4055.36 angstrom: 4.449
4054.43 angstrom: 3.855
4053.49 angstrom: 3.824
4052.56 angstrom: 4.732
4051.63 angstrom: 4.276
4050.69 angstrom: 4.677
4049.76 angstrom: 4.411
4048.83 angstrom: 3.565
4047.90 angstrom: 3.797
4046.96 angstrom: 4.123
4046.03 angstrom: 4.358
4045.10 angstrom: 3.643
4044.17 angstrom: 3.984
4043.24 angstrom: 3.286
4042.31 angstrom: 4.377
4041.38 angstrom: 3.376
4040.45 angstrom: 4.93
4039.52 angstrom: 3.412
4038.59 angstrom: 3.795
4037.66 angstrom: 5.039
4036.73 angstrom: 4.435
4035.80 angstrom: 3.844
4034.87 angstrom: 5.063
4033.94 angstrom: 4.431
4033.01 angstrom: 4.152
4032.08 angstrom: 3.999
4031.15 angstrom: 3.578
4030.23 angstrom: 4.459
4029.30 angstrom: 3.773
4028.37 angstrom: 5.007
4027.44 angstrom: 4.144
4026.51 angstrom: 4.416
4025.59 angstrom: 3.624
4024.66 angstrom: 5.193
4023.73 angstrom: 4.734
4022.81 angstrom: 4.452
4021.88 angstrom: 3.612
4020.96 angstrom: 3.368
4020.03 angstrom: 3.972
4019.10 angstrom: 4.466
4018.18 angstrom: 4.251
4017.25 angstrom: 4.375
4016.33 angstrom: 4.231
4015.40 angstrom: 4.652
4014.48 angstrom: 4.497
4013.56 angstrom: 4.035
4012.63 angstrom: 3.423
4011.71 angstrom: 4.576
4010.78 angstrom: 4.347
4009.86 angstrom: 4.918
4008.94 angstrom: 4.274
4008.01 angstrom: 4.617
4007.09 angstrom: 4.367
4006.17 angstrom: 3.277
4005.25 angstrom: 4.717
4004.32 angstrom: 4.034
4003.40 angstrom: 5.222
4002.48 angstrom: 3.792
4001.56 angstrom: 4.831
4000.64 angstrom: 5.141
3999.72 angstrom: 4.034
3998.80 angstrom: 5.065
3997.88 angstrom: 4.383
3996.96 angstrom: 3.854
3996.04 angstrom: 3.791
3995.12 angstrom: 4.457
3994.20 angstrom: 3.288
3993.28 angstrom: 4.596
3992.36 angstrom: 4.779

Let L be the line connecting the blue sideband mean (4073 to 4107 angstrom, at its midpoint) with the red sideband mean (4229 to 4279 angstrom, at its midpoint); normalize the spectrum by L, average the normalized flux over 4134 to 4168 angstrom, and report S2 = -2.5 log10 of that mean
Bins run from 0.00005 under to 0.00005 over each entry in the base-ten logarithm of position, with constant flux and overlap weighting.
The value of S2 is 0.05 mag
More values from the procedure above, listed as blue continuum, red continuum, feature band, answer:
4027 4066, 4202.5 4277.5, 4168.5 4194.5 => 0.00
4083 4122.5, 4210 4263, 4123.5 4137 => -0.01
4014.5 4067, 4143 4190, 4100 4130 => -0.13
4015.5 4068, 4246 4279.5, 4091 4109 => 0.05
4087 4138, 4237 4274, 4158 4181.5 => 0.05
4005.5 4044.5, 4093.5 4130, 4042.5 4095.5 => 0.06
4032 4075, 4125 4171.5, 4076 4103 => 0.02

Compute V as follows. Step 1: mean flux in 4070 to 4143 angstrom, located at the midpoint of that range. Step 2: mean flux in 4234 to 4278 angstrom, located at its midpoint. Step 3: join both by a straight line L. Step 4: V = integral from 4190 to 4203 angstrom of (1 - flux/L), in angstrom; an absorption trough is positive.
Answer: 0.7 angstrom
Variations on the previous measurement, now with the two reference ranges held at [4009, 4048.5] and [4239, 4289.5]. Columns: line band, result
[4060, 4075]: -0.34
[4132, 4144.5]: 0.88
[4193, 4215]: 0.94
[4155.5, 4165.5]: 0.69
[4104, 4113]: -0.61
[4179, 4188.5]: 0.04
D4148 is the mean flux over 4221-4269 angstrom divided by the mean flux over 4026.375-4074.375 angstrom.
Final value 0.99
